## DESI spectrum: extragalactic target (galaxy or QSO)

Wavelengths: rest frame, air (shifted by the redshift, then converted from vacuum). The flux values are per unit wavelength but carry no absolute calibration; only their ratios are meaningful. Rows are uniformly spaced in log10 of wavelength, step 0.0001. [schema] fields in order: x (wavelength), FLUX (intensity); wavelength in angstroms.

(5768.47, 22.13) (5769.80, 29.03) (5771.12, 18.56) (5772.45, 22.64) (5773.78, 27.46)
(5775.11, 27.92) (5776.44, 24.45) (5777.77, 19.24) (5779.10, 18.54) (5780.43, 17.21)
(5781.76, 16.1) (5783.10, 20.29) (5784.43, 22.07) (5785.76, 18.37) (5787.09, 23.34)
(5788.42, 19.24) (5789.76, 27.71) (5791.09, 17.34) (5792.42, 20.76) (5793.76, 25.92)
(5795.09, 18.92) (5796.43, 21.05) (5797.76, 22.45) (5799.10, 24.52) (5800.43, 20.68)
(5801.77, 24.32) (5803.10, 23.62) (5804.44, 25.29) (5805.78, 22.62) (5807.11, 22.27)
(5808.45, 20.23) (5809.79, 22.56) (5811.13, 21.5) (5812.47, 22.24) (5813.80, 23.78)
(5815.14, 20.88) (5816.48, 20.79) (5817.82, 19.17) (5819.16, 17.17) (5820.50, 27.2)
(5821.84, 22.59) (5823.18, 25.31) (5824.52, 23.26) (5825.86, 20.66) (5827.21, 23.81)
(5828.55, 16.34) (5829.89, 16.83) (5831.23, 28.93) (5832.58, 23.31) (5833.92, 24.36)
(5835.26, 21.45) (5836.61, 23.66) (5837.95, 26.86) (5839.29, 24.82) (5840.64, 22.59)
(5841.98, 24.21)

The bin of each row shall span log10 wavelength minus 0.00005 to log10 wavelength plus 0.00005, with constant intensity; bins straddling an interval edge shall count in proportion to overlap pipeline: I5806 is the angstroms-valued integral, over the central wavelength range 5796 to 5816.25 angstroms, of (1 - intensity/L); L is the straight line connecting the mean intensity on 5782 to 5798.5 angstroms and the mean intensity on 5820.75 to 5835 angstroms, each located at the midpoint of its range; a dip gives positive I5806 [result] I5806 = -0.59 angstroms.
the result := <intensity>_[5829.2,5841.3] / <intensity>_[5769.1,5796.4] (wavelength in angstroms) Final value 1.1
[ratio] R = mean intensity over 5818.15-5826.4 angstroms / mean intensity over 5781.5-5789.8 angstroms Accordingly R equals 1.1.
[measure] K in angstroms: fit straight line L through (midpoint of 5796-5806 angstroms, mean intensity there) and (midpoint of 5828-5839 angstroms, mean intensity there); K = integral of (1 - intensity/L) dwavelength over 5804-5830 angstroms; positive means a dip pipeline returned 1.4 angstroms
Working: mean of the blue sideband 23.1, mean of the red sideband 22.9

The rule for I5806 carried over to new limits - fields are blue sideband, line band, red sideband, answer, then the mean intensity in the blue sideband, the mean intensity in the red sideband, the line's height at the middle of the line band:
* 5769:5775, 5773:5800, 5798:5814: 2.53 angstroms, 24.7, 22.8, 23.9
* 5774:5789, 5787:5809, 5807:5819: -1.36 angstroms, 20.8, 21.3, 21.1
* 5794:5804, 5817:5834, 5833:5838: 0.90 angstroms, 22.5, 23.7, 23.4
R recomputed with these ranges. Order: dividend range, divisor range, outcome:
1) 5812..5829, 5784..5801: 1.01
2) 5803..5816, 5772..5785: 1.04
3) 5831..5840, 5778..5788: 1.26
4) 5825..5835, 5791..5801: 1.02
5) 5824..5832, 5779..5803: 1.02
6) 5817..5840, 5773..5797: 1.06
